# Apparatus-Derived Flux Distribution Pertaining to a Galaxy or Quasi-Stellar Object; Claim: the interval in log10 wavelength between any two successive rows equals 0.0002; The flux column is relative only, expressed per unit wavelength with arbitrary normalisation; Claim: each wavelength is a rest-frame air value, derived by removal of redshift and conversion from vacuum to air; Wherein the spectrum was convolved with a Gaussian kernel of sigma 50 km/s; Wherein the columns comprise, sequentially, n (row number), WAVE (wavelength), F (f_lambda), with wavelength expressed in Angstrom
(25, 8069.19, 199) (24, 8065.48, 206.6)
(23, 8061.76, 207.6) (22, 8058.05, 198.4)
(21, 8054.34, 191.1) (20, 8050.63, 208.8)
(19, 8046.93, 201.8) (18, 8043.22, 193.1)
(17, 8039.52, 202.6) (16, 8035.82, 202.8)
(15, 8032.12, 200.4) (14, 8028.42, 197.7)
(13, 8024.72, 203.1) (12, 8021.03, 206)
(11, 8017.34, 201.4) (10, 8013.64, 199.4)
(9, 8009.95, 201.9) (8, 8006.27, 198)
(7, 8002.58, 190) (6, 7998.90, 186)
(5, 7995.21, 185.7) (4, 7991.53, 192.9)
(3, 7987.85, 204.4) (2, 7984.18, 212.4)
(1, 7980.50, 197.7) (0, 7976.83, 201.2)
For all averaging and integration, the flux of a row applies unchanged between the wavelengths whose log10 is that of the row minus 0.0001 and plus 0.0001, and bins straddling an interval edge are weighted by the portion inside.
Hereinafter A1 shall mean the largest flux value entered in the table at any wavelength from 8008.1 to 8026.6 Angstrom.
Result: 206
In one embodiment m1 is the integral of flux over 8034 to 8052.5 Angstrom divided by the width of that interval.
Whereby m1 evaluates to 202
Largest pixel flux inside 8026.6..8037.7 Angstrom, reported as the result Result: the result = 202.8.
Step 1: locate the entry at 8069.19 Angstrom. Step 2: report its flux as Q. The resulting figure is 199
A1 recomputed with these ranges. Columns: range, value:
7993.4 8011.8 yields 201.9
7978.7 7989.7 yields 212.4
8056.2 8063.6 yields 207.6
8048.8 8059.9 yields 208.8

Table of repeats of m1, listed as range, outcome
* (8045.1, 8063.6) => 202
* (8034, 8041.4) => 203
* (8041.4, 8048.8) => 198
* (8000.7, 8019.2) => 198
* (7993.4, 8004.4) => 187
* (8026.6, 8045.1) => 199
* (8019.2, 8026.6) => 205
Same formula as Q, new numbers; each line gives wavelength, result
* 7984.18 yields 212.4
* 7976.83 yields 201.2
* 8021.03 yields 206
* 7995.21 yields 185.7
